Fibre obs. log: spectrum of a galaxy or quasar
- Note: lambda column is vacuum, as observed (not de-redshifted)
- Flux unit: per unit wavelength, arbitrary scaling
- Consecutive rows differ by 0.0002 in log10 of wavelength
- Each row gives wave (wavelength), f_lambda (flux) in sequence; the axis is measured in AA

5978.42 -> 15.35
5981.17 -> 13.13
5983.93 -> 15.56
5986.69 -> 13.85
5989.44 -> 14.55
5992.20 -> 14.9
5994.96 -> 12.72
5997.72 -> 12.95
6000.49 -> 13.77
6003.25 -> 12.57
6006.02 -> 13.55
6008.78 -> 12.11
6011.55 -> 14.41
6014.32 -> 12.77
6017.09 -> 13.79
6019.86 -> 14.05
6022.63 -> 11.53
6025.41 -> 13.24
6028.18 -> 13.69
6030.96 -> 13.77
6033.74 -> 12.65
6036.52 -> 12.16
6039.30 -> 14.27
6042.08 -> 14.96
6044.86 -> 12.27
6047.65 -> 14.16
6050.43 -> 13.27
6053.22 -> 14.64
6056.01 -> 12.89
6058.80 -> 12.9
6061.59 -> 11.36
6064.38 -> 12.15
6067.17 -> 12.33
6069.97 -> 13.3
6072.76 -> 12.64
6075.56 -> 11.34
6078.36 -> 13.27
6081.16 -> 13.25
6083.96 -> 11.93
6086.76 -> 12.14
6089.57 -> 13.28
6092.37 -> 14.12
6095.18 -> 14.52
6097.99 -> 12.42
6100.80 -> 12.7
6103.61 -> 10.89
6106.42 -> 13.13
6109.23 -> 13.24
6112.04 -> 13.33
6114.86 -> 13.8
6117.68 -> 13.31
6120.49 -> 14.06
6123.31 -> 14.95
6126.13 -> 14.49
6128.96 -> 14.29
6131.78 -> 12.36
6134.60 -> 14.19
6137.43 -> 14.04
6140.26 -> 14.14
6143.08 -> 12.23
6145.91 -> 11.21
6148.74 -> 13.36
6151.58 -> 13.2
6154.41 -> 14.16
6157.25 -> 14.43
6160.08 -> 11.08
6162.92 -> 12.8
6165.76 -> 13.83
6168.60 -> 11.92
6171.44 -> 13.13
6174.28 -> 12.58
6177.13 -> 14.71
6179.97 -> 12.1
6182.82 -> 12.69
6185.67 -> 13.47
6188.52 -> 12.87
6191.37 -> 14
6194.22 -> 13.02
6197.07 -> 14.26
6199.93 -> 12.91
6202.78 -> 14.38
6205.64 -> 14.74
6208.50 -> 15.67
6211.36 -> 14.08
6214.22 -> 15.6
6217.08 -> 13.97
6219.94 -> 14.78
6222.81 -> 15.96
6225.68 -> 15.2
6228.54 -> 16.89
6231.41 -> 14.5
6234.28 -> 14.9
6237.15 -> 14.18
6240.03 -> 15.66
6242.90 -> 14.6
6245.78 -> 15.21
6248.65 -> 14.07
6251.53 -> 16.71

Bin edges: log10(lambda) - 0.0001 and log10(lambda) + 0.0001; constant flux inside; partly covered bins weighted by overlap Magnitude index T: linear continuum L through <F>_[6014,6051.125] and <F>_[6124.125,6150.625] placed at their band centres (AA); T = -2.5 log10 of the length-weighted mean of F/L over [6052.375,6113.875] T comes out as 0.05 mag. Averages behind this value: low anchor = 13.3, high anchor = 13.4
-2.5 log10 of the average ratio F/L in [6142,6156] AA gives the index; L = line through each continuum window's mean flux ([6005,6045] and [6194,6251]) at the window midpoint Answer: 0.11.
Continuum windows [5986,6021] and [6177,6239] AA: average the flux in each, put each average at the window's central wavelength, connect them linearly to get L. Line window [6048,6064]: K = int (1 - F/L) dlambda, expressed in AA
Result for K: 0.81 AA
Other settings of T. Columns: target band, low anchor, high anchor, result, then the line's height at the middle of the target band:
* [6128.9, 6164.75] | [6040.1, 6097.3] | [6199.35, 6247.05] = 0.067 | 14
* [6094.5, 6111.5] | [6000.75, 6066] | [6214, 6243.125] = 0.090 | 13.9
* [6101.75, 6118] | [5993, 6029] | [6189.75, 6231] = 0.081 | 13.9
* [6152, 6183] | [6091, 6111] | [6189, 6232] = 0.075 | 14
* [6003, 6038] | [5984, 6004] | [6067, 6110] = 0.031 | 13.5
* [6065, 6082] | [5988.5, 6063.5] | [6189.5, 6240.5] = 0.083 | 13.7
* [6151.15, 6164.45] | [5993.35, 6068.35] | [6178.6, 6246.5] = 0.071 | 14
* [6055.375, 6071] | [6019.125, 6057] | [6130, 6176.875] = 0.074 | 13.3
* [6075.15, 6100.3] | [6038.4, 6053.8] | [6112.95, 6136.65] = 0.075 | 13.9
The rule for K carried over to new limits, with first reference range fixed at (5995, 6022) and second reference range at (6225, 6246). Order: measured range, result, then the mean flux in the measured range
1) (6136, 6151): 1.4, 13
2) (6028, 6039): 0.3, 13.1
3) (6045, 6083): 2.4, 12.9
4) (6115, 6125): 0.1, 14.1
